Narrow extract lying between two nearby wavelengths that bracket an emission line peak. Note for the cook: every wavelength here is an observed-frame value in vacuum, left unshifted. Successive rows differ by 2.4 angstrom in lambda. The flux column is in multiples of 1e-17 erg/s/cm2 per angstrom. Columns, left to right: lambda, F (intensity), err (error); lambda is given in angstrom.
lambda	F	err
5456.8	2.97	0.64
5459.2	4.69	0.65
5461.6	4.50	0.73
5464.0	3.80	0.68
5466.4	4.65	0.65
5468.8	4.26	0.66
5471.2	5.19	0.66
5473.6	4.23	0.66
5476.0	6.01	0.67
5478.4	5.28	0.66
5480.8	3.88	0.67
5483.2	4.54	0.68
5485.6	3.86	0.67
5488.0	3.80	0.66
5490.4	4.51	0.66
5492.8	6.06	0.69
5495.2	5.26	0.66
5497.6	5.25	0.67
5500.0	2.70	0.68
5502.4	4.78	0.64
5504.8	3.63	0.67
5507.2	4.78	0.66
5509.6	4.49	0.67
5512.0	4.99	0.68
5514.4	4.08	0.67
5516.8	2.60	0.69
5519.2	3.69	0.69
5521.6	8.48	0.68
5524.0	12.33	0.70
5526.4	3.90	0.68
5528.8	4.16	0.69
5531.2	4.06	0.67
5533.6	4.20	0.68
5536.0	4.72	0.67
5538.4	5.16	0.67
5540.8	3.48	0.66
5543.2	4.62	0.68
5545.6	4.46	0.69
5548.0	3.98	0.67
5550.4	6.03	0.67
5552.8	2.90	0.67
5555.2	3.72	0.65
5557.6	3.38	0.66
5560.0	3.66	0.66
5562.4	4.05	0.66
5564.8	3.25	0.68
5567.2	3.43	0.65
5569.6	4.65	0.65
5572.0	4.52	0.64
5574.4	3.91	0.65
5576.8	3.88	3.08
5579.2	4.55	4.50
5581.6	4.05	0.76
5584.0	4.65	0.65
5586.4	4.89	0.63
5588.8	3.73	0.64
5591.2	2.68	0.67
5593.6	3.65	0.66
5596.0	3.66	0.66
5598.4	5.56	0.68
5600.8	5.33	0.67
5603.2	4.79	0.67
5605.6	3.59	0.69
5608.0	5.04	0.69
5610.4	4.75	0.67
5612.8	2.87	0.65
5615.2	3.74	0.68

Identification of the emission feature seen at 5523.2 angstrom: H-beta 4861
